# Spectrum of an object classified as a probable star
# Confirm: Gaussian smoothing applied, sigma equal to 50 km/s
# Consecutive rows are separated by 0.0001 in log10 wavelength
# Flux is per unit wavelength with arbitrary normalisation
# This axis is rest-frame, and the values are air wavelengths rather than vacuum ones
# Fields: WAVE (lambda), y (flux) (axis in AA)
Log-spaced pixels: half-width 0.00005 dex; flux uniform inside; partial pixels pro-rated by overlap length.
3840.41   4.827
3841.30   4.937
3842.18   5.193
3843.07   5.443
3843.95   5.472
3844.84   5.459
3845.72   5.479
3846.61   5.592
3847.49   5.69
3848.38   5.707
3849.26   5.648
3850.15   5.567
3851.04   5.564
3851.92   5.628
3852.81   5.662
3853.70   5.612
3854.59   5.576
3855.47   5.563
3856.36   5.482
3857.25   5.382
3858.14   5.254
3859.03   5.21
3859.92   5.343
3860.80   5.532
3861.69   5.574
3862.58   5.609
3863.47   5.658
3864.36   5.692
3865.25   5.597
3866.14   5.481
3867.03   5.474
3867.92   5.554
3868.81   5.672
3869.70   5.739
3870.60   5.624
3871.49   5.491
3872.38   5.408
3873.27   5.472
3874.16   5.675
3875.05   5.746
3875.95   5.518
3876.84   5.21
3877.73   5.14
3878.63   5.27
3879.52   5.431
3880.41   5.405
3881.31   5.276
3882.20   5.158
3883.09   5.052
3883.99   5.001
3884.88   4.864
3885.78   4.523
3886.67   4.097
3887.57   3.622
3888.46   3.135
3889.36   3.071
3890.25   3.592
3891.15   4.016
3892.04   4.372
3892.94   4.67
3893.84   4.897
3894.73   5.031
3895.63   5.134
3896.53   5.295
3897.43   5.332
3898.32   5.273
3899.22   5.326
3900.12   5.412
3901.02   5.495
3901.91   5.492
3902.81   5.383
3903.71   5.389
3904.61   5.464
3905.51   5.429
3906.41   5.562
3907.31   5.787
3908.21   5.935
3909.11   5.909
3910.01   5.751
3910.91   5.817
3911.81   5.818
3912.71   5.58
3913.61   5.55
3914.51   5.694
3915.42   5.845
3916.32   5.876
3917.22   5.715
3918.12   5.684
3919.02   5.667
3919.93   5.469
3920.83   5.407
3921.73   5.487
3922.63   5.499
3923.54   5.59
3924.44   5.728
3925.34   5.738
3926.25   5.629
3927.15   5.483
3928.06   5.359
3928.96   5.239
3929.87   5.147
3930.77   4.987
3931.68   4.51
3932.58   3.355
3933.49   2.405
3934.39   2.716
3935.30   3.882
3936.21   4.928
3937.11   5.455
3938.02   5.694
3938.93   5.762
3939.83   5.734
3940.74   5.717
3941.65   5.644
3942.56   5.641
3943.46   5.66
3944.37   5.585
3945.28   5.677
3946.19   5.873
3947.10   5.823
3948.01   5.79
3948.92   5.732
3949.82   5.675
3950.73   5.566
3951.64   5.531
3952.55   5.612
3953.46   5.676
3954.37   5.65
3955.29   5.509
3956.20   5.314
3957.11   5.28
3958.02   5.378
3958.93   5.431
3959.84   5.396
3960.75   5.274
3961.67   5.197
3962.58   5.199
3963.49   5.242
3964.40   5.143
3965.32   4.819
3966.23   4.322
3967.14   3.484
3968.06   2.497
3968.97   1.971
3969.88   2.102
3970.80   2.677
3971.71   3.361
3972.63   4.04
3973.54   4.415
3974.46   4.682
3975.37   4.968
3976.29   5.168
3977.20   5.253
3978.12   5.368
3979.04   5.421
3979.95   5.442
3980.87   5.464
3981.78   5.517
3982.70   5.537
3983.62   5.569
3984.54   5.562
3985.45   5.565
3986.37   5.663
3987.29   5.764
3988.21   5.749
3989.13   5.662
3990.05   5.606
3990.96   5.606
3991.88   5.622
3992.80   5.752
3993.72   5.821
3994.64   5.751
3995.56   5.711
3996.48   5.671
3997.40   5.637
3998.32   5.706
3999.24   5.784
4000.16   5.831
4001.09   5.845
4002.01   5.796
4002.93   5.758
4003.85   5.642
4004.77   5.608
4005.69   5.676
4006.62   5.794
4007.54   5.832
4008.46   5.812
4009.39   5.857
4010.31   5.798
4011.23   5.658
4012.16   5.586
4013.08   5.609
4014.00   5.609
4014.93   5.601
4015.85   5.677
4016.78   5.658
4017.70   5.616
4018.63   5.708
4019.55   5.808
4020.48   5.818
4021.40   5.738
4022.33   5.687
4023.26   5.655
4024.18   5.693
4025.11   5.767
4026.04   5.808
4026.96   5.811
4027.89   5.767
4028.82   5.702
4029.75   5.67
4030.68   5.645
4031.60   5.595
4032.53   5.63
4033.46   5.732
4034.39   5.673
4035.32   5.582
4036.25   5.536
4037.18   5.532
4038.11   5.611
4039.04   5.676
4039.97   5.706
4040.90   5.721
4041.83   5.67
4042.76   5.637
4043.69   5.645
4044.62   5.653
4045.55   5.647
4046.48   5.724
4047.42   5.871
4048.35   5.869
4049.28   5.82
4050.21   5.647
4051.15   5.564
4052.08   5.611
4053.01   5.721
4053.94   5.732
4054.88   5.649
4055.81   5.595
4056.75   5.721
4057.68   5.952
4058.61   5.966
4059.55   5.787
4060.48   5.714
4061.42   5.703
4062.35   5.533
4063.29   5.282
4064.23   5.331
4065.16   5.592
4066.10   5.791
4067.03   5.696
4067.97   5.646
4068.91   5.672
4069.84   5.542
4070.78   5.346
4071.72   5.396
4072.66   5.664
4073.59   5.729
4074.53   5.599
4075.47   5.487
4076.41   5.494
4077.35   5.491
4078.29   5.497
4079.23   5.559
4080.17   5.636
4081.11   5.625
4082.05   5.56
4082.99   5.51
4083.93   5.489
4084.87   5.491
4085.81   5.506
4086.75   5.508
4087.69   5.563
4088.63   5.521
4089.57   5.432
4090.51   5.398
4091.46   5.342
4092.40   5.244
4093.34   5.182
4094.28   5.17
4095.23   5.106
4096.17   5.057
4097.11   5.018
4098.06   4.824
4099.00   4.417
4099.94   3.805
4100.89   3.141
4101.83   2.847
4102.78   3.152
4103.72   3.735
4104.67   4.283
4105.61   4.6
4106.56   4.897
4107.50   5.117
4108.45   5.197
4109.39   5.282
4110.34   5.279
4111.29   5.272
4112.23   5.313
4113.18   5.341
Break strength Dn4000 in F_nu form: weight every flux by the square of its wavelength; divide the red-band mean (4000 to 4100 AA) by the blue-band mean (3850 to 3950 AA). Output 1.14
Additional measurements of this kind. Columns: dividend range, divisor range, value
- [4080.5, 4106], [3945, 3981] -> 1.06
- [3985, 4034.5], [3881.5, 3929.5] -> 1.15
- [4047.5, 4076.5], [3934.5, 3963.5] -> 1.09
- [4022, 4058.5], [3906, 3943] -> 1.13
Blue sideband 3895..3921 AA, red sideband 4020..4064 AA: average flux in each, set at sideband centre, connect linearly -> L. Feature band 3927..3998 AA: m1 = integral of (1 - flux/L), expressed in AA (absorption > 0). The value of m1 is 6.6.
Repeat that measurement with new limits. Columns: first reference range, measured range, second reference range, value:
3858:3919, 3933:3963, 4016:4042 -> 0.7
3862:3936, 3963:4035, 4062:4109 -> -2.5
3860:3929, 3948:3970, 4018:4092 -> 2.0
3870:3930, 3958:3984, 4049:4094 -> 3.7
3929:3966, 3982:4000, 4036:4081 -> -1.0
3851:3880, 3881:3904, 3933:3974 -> 2.4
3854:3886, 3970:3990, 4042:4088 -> 1.7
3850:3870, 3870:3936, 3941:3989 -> 2.8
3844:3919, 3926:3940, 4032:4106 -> 1.6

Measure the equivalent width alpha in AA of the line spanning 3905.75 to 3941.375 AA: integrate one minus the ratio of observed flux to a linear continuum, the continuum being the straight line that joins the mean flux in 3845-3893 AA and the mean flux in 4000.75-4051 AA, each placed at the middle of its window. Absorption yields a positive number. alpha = 0.5 AA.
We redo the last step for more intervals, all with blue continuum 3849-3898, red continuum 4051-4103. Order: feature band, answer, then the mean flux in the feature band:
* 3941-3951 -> -0.9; 5.7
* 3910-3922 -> -1.1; 5.67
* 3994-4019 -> -2.0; 5.71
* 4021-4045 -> -1.7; 5.67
